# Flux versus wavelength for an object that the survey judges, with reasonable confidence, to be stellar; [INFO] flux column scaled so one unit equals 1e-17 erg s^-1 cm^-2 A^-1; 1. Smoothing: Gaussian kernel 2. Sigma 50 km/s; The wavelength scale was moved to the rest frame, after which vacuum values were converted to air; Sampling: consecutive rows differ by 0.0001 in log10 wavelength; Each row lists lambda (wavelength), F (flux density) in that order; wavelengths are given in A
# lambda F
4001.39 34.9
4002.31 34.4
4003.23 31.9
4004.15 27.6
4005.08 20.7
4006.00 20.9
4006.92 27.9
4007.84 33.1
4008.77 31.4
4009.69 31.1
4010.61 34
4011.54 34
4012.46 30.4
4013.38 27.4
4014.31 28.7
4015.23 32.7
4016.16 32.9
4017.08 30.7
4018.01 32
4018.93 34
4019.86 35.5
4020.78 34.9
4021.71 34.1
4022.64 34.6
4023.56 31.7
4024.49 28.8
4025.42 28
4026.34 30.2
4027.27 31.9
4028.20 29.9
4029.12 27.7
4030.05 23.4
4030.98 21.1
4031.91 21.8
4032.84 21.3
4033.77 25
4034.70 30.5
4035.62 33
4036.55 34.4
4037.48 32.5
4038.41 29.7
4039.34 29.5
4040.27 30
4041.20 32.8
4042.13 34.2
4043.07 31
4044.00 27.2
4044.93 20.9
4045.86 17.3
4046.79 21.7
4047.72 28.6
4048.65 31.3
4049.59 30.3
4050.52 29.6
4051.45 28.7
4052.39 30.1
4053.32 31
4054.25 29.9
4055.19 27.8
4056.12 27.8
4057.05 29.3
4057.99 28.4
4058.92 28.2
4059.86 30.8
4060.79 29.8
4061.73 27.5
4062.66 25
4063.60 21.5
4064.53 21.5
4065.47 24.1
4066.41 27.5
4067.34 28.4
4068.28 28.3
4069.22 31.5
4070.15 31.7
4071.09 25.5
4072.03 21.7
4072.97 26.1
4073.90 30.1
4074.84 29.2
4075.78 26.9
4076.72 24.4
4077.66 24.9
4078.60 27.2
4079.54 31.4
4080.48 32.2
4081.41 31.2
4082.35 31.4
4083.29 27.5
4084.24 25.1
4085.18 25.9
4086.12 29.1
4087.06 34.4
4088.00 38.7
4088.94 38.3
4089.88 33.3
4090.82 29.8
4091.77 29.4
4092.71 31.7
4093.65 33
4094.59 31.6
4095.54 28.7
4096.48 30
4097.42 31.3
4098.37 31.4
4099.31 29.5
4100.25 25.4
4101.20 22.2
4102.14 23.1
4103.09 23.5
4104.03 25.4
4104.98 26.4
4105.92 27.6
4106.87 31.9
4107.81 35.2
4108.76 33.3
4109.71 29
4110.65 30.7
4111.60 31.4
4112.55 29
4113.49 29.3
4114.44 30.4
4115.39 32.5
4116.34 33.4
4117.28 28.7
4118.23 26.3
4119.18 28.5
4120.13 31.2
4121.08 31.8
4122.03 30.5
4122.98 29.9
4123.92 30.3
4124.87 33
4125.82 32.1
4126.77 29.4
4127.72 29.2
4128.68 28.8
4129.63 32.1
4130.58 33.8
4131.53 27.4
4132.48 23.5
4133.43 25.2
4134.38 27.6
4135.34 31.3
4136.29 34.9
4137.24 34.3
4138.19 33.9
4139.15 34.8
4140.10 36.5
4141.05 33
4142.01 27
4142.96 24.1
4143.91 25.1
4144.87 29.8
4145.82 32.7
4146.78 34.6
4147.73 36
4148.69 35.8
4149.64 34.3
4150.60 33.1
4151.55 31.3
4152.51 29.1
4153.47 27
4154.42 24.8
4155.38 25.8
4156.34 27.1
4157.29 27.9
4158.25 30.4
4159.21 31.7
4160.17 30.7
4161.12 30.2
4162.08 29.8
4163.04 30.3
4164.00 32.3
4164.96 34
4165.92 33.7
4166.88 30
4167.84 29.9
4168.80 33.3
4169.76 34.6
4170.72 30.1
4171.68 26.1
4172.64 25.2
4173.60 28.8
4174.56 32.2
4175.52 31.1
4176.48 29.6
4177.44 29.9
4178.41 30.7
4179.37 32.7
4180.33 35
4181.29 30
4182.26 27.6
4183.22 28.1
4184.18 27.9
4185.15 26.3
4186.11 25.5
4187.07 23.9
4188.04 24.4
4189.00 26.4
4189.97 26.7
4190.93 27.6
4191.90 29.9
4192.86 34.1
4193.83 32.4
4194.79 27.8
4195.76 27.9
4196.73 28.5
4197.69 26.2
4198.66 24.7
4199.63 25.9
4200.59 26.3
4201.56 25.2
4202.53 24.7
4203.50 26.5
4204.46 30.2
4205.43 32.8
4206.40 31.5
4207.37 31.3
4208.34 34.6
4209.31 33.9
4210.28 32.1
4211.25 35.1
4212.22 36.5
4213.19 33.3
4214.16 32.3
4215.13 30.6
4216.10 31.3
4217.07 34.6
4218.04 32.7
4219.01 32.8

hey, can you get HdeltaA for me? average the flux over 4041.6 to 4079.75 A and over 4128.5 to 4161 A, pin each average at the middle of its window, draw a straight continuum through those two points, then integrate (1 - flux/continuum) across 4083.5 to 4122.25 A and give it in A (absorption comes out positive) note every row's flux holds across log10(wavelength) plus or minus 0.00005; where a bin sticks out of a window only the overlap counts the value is -1.3 A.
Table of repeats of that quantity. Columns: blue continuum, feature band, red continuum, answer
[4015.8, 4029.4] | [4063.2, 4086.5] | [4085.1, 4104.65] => 2.3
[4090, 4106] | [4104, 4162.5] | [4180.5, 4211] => -4.0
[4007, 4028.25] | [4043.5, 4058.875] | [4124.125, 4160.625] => 1.9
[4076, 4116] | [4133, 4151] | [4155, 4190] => -1.4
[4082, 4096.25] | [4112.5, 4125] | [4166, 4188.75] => 0.1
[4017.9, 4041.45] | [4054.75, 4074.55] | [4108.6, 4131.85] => 1.9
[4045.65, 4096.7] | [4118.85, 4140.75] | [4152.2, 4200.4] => -1.5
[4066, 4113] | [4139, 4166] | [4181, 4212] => -1.7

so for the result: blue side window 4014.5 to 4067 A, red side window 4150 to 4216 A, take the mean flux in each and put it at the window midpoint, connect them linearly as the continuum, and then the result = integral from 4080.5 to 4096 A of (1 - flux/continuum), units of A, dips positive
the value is -1.1 A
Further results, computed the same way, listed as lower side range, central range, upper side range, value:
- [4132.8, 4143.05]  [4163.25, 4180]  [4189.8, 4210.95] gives -0.38 A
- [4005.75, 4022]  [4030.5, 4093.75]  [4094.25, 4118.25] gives 3.67 A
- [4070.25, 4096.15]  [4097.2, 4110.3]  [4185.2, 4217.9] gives 0.62 A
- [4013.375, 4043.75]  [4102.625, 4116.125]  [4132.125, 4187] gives 0.22 A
